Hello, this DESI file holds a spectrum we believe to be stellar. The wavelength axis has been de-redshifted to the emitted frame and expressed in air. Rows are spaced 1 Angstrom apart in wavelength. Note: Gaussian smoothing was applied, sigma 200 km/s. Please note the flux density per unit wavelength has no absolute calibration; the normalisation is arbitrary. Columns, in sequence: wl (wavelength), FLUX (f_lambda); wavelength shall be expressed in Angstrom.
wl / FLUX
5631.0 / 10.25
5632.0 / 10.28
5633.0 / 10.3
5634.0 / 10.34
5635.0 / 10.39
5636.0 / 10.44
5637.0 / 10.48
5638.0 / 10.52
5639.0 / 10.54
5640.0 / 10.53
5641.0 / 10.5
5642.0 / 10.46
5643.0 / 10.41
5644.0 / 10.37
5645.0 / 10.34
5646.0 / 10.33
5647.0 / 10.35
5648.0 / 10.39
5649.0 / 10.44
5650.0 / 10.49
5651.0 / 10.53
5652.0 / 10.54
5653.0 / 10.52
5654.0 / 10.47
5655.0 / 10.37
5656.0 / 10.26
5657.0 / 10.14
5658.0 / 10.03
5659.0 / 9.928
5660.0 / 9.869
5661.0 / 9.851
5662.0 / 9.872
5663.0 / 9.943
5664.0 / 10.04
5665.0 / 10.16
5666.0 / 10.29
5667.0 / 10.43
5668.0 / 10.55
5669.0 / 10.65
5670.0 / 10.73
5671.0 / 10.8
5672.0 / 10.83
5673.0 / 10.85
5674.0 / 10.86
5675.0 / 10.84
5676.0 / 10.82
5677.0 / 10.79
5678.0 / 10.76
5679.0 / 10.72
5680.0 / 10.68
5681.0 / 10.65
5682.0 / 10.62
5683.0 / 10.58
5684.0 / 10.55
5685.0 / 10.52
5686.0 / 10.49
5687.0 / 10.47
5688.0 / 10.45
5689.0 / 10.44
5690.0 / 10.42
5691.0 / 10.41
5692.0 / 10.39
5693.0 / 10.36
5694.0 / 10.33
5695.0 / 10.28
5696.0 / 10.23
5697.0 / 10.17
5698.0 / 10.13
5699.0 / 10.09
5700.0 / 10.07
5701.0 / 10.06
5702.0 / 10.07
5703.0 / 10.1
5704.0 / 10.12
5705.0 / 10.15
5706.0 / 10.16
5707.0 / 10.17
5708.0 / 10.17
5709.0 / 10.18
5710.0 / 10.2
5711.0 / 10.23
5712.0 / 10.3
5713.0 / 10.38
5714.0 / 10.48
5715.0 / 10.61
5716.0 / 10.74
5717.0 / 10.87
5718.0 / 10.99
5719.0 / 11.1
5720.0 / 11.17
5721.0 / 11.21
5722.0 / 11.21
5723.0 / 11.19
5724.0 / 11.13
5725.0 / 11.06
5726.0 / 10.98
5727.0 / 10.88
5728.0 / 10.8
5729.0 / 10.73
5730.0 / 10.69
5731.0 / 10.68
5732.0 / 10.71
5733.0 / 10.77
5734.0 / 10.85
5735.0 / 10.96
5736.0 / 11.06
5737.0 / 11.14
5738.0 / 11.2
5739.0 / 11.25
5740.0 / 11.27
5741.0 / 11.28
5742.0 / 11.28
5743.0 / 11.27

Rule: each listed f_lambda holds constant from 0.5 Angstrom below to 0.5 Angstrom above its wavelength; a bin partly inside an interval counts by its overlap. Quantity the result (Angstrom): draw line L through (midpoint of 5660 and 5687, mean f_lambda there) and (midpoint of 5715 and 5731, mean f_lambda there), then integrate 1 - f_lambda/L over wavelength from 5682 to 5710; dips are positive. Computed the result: 1.1 Angstrom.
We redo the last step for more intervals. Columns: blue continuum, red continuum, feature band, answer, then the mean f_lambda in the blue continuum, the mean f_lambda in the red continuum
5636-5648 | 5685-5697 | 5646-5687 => -0.17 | 10.4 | 10.4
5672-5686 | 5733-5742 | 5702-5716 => 0.84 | 10.7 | 11.1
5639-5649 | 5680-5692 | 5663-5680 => -0.22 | 10.4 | 10.5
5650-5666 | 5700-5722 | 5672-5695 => -0.61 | 10.2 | 10.5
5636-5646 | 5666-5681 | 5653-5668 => 0.66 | 10.5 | 10.7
